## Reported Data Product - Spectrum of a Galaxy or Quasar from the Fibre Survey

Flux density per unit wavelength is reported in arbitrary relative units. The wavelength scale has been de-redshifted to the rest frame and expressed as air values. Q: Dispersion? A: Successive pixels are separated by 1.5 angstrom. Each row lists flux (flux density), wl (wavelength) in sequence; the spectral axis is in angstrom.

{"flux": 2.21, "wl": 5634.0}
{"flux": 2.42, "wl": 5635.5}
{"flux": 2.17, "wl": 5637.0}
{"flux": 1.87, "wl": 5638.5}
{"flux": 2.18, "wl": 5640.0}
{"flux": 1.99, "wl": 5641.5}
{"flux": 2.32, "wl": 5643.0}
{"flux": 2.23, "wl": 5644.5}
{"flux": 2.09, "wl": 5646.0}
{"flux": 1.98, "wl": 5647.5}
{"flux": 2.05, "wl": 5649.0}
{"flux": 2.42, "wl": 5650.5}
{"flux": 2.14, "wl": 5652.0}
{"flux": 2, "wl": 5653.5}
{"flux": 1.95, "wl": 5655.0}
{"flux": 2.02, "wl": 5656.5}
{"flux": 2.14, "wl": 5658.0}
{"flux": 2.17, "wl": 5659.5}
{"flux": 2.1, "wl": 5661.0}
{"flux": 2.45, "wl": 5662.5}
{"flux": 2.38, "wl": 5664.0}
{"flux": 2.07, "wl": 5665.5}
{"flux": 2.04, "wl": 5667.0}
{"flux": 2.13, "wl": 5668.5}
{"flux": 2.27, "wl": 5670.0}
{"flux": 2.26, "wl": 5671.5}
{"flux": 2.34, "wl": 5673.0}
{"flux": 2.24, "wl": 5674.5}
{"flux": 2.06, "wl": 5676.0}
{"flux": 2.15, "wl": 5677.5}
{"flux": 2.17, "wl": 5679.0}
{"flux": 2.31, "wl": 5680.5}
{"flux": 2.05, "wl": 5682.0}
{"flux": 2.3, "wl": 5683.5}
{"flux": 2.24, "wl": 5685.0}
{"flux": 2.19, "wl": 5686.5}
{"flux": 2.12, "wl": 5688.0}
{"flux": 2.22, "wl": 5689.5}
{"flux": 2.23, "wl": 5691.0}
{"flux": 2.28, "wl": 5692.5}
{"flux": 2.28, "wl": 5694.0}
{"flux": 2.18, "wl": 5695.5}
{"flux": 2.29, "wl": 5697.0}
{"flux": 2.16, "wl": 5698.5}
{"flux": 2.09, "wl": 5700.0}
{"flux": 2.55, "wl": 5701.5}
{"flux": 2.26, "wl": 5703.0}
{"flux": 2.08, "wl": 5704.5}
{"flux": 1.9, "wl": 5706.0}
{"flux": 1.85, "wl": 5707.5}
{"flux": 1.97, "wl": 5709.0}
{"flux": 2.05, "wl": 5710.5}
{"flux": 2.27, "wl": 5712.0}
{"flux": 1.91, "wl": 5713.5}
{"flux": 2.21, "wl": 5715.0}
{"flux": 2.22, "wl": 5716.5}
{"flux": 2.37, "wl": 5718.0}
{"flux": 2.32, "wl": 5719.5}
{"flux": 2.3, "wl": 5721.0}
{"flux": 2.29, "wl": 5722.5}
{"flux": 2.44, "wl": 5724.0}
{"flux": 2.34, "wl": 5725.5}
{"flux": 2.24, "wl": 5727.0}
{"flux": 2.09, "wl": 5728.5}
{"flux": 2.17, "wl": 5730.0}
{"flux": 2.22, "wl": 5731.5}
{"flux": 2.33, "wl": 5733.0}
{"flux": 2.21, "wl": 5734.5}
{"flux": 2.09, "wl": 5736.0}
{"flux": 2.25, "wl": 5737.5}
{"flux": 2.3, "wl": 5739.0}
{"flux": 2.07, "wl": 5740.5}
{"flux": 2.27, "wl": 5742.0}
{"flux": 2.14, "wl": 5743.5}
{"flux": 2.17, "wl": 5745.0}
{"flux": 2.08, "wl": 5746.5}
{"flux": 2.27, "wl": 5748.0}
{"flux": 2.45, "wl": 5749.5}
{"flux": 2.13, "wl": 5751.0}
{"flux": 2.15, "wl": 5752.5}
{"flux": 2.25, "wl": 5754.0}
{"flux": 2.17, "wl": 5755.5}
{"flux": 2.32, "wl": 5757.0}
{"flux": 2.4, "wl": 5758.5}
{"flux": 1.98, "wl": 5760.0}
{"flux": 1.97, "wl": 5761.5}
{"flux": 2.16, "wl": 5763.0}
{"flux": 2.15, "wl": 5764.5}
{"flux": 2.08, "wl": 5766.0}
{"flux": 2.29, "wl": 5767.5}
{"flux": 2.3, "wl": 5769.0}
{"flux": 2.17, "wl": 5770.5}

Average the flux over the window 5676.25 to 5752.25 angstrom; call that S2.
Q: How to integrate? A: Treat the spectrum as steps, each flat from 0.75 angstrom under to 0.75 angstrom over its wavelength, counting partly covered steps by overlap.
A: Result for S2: 2.2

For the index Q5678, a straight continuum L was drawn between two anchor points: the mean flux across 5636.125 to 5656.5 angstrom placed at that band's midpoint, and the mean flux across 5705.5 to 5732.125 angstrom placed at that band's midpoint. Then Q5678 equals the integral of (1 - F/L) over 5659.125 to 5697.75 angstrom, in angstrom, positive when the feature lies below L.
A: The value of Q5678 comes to -1.4 angstrom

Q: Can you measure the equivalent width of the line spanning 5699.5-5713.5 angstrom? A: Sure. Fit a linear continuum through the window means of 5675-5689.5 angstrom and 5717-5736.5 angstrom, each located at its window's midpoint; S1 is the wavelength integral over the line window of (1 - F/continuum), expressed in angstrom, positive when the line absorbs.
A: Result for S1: 0.8 angstrom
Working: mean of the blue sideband 2.18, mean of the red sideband 2.26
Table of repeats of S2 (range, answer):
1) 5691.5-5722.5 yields 2.18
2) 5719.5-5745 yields 2.24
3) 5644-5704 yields 2.19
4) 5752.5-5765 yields 2.17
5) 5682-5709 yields 2.18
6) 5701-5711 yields 2.08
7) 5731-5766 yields 2.19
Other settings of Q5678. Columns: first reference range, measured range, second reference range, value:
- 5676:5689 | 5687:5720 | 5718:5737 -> 0.7 angstrom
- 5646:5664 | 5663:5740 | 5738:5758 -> -0.9 angstrom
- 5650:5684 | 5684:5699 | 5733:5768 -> -0.3 angstrom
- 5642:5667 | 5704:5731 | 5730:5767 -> 0.1 angstrom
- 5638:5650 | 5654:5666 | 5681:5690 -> -0.1 angstrom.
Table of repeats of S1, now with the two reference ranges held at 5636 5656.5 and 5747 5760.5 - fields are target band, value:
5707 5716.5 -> 0.54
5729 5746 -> 0.15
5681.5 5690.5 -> -0.15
